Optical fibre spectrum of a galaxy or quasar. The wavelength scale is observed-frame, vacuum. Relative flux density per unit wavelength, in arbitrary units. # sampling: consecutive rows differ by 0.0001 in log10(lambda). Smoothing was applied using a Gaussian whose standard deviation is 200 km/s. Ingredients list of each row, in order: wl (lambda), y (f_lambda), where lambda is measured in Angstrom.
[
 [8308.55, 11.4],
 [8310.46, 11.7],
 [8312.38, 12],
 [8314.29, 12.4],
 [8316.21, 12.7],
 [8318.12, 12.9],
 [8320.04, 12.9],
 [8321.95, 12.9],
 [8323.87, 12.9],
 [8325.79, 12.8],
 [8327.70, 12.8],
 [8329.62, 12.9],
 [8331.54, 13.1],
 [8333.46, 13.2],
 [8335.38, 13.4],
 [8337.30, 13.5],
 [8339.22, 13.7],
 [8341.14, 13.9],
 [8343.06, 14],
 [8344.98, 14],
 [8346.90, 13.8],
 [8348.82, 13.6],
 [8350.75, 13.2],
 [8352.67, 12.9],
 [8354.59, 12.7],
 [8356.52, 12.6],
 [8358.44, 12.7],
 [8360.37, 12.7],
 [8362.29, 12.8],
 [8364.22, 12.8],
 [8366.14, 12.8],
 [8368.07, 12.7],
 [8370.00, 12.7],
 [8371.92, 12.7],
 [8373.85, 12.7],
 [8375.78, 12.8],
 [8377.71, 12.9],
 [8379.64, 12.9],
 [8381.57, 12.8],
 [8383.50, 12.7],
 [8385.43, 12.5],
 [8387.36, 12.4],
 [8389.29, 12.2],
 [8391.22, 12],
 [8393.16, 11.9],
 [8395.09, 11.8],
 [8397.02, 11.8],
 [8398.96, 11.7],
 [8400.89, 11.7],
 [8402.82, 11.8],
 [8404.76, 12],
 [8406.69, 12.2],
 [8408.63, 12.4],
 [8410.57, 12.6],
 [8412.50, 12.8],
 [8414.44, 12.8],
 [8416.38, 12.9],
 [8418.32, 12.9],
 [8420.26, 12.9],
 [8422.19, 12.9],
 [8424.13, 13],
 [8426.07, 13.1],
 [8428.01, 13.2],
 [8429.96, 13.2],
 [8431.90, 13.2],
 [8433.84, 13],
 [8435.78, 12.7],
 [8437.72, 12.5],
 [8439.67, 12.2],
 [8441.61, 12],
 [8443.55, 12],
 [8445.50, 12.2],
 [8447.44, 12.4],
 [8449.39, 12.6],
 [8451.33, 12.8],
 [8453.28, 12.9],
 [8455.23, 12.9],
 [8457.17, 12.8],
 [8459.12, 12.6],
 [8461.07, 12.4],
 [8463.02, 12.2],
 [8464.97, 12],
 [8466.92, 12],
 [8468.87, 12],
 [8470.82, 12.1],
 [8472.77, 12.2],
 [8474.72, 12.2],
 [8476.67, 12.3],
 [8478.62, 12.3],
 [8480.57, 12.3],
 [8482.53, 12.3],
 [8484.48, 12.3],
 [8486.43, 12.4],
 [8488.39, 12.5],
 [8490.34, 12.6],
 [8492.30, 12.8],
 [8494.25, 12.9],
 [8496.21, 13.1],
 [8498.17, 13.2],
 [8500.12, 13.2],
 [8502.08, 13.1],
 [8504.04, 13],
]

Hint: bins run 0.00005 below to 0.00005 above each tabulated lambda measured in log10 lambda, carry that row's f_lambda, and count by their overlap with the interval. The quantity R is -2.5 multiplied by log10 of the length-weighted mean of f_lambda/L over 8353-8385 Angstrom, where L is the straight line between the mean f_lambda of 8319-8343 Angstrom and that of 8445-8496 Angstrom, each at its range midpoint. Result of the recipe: 0.02 mag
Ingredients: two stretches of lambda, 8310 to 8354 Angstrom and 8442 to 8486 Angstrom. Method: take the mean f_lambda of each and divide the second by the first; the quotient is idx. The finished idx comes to 0.94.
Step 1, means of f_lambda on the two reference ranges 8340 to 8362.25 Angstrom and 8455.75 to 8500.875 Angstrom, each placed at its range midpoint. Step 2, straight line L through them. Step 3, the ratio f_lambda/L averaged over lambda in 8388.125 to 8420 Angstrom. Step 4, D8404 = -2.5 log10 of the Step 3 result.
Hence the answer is 0.060 mag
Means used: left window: 13.3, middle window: 12.2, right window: 12.5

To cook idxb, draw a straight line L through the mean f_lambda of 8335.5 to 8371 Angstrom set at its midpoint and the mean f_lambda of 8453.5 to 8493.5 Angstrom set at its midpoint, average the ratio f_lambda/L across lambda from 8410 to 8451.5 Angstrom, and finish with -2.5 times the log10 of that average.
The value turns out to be -0.01 mag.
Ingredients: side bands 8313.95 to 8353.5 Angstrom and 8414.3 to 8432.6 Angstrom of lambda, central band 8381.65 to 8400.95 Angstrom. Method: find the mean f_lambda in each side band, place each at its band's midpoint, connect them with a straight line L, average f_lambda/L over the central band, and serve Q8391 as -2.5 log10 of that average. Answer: 0.08 mag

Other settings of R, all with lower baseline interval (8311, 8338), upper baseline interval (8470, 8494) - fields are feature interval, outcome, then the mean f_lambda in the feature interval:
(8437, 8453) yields 0.012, 12.4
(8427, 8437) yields -0.044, 13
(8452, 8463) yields -0.019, 12.7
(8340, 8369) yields -0.032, 13.2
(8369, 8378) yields -0.003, 12.7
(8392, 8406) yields 0.072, 11.8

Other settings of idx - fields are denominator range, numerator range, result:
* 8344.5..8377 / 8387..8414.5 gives 0.94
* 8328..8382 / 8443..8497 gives 0.95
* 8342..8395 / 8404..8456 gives 0.99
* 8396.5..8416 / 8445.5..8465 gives 1.03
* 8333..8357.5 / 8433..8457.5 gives 0.93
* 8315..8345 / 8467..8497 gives 0.94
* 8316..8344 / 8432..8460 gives 0.95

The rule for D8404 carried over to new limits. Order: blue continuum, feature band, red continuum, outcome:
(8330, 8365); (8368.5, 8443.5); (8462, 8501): 0.031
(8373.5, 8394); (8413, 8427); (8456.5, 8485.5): -0.044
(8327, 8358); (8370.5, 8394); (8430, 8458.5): 0.042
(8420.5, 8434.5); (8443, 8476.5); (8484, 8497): 0.043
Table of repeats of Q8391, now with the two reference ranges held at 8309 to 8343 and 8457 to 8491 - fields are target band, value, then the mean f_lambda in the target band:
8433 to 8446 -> 0.01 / 12.4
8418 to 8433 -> -0.05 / 13.1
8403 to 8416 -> 0.01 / 12.4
